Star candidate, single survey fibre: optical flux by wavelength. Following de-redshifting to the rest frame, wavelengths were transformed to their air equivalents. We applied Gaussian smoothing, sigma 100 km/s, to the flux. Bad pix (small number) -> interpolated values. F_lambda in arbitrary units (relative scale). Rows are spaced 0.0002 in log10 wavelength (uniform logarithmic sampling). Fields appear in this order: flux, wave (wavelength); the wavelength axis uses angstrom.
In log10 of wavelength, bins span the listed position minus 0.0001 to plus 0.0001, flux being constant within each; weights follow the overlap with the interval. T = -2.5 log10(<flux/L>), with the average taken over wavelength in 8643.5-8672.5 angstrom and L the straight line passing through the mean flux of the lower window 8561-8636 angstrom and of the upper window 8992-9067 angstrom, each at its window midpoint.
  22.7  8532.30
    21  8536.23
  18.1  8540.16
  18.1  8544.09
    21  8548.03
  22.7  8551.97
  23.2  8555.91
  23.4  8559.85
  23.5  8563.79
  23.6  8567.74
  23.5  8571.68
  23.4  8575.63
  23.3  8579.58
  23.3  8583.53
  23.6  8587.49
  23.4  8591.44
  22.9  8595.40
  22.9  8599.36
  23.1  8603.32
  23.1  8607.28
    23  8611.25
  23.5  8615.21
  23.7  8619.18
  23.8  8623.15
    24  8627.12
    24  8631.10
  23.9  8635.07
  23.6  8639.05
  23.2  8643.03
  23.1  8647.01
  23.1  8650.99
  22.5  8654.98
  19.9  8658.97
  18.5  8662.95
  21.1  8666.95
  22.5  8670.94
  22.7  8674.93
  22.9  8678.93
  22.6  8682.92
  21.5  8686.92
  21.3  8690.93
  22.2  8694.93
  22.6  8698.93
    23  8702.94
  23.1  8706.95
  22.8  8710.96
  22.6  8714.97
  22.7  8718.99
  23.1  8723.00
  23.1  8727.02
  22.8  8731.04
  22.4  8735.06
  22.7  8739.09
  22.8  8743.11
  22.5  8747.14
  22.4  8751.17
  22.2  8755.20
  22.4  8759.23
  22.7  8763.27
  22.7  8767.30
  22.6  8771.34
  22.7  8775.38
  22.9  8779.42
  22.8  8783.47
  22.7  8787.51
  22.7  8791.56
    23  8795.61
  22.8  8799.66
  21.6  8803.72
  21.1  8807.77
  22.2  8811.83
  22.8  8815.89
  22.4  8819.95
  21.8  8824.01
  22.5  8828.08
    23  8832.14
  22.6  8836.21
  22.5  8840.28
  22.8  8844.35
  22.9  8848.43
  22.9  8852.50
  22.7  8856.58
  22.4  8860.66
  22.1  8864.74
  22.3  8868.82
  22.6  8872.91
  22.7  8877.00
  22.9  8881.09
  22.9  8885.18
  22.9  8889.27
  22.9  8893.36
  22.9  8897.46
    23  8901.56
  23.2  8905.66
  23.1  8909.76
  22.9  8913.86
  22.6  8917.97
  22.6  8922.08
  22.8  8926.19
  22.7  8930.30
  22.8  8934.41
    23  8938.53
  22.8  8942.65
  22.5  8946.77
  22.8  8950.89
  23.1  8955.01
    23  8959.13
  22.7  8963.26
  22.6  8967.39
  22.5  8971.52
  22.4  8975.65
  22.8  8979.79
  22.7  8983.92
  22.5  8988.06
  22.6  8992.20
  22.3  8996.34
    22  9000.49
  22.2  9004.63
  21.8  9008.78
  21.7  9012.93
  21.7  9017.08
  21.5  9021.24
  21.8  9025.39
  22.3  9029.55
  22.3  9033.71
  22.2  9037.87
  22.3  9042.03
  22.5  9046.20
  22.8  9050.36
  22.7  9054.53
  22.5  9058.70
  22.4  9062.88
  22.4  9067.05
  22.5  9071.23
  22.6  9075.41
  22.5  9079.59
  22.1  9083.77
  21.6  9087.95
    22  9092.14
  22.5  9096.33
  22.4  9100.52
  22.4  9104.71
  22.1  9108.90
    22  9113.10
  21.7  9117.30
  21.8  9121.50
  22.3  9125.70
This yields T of 0.08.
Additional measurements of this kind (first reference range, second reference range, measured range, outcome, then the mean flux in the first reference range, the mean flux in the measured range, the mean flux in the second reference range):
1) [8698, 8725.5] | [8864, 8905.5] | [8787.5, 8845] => 0.018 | 22.9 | 22.4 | 22.8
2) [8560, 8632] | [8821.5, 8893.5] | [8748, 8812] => 0.018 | 23.4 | 22.5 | 22.6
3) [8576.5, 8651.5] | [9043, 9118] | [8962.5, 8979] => 0.001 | 23.4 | 22.6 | 22.3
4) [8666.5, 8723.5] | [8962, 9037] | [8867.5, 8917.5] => -0.026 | 22.5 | 22.9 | 22.2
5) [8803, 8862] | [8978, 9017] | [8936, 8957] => -0.025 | 22.4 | 22.8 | 22.3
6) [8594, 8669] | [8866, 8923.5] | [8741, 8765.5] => 0.014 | 22.8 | 22.5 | 22.8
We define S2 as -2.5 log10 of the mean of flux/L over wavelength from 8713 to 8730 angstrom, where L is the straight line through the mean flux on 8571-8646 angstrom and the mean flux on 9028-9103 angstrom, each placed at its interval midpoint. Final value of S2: 0.01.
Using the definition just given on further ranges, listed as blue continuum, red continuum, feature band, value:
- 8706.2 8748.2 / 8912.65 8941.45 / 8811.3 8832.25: 0.02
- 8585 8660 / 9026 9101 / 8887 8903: -0.01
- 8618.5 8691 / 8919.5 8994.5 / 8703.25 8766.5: -0.01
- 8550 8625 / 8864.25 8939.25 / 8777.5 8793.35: 0.01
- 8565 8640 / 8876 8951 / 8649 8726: 0.05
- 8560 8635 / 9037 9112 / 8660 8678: 0.10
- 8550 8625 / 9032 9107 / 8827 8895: 0.00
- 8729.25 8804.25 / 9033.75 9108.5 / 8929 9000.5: -0.01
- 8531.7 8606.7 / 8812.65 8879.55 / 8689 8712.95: 0.00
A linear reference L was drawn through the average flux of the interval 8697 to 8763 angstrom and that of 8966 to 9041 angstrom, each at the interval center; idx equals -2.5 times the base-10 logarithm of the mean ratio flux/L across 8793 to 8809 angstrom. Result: 0.02 mag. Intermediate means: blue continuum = 22.7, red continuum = 22.2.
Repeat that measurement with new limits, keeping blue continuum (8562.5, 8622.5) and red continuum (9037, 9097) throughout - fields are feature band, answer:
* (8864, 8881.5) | 0.01 mag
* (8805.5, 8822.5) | 0.04 mag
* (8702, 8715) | 0.01 mag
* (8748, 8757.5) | 0.03 mag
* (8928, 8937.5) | -0.01 mag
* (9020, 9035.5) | 0.02 mag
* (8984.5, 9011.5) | 0.01 mag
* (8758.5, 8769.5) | 0.02 mag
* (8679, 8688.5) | 0.04 mag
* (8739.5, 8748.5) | 0.02 mag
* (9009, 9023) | 0.04 mag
